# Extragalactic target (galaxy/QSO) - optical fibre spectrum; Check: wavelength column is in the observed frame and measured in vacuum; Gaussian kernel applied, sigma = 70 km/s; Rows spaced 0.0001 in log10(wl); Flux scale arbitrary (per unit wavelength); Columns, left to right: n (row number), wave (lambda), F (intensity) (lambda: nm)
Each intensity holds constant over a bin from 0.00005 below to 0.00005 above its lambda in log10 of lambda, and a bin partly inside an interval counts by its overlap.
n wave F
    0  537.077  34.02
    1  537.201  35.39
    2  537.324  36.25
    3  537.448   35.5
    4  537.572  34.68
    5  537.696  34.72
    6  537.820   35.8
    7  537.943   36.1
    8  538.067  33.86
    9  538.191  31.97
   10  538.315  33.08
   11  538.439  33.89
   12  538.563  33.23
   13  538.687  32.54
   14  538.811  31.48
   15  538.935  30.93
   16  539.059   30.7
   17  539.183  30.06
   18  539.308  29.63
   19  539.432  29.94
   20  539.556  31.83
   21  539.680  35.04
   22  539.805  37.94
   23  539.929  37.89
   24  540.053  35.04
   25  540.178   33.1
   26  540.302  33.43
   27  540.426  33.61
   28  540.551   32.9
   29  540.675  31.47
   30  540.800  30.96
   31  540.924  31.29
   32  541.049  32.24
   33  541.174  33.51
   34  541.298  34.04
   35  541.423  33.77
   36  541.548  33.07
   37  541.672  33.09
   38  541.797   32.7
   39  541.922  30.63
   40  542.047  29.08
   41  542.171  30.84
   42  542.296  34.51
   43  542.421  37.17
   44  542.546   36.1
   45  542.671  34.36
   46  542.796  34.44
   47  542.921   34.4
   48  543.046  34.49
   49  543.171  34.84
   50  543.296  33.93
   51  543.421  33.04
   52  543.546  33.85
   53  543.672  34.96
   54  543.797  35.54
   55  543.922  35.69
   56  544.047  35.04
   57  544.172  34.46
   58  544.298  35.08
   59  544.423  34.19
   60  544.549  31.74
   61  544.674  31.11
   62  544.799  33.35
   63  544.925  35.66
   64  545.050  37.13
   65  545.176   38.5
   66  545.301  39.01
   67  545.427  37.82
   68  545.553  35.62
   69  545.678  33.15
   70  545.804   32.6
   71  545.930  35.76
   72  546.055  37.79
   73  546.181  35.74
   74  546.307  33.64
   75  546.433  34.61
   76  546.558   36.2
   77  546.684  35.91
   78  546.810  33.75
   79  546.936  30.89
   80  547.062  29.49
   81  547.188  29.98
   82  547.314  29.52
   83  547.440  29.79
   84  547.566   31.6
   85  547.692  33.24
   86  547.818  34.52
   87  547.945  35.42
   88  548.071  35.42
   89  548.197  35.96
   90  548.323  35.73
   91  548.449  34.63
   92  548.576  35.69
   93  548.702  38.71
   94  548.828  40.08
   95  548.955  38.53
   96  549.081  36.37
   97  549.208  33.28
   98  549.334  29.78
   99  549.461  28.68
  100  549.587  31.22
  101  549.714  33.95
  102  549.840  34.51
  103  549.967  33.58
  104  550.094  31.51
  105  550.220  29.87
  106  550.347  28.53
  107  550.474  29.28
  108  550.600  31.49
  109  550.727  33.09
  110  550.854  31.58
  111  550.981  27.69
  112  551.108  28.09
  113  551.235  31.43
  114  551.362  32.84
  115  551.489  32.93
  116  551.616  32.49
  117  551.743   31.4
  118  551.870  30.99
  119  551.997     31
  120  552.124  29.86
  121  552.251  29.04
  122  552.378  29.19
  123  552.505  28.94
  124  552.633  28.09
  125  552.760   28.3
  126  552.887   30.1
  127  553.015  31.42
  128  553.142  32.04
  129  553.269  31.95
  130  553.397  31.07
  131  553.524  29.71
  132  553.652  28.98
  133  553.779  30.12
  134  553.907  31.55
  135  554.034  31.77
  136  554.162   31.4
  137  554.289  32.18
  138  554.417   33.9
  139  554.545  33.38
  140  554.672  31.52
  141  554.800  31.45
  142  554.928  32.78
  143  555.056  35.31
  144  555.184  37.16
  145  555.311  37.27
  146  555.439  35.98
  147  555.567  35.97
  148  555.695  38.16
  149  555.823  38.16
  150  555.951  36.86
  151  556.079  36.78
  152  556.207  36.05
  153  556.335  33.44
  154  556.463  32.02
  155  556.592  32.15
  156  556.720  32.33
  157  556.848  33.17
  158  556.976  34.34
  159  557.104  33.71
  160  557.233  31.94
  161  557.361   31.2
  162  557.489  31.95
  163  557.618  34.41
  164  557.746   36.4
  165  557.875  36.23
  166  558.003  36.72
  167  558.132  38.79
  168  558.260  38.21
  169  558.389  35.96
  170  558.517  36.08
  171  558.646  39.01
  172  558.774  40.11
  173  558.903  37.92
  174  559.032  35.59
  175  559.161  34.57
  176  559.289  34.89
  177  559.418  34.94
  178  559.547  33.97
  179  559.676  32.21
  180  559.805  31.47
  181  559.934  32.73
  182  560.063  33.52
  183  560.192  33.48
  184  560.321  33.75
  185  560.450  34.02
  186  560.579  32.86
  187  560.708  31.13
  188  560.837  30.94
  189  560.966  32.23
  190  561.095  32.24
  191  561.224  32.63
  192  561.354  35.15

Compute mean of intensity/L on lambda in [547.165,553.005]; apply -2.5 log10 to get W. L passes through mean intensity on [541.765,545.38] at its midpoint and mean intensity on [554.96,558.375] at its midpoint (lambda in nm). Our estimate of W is 0.085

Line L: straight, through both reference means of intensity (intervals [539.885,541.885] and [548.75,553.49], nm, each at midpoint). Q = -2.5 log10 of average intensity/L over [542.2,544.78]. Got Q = -0.053 mag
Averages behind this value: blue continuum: 33.2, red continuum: 31.5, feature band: 34.4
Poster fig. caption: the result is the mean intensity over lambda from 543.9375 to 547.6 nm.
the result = 34.1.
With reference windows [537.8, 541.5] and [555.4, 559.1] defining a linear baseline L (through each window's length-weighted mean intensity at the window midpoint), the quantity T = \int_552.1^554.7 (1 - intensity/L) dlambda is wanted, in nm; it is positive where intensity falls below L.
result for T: 0.32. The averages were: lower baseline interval 33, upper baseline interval 35.5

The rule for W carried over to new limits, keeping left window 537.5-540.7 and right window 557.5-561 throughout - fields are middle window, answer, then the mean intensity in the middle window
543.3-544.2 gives -0.031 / 34.6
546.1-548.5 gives 0.014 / 33.5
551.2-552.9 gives 0.128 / 30.5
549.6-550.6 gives 0.085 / 31.6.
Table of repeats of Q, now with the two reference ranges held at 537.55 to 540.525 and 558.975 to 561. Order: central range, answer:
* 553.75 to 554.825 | 0.04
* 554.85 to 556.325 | -0.09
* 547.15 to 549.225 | -0.04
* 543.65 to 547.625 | -0.03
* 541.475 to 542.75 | 0.00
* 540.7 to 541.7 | 0.02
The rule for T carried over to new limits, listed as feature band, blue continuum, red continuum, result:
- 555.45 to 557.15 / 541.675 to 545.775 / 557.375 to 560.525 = 0.01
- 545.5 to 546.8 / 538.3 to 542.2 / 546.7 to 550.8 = -0.08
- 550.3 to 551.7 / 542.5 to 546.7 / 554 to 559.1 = 0.16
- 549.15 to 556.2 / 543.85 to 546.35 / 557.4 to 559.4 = 0.75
